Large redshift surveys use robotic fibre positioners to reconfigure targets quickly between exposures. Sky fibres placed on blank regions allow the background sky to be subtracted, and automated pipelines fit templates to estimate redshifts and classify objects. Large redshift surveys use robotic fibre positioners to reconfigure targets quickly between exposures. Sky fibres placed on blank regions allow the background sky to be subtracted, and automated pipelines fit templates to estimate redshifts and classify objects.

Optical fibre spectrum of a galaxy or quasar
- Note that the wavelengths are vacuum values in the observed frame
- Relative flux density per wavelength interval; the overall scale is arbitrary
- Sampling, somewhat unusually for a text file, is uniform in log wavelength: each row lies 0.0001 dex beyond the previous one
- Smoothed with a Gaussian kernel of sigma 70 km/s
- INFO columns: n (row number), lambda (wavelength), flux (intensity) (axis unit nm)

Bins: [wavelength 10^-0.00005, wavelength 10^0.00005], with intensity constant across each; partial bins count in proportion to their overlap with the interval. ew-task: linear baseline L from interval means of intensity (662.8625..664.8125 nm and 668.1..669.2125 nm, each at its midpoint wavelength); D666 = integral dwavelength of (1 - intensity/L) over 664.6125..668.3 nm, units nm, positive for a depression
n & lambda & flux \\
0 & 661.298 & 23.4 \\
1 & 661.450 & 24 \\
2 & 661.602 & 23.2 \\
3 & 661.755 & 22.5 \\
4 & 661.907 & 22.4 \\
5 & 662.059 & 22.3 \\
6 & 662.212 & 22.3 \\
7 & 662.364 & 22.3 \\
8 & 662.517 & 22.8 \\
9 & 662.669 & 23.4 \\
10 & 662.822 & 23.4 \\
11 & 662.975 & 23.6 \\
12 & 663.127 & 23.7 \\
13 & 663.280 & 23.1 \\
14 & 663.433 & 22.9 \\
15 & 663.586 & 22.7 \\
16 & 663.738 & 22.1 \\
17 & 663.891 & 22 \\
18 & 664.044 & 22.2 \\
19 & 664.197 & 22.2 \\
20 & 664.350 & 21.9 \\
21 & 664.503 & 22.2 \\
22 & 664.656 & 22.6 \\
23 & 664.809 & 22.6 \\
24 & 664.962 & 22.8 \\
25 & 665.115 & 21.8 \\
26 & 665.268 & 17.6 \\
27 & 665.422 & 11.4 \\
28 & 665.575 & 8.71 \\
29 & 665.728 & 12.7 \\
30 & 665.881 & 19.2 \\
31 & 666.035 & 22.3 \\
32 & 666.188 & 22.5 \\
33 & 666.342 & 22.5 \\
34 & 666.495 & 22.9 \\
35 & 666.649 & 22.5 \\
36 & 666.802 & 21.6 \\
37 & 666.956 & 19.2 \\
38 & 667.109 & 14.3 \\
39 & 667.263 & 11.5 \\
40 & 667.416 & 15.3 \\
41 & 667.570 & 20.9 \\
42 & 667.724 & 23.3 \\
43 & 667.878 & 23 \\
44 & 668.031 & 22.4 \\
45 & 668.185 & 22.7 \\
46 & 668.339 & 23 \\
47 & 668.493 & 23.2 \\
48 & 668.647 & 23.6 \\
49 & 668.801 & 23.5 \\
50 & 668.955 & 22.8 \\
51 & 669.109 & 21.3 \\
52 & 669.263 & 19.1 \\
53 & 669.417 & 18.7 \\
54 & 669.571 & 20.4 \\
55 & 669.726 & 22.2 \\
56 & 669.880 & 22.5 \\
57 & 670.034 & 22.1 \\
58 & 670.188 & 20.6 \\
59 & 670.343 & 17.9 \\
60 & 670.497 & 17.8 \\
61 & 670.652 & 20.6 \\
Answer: 0.530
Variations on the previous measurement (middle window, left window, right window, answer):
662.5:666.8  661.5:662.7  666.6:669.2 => 0.16 nm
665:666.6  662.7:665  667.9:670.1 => 0.29 nm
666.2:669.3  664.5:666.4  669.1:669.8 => -0.20 nm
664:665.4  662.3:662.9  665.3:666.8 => -0.08 nm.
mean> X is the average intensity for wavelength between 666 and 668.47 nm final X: 20.6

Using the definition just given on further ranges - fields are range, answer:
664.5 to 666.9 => 19.7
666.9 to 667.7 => 16.6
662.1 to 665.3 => 22.5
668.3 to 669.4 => 22.1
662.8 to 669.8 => 20.8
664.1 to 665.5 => 20.6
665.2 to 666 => 14.3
